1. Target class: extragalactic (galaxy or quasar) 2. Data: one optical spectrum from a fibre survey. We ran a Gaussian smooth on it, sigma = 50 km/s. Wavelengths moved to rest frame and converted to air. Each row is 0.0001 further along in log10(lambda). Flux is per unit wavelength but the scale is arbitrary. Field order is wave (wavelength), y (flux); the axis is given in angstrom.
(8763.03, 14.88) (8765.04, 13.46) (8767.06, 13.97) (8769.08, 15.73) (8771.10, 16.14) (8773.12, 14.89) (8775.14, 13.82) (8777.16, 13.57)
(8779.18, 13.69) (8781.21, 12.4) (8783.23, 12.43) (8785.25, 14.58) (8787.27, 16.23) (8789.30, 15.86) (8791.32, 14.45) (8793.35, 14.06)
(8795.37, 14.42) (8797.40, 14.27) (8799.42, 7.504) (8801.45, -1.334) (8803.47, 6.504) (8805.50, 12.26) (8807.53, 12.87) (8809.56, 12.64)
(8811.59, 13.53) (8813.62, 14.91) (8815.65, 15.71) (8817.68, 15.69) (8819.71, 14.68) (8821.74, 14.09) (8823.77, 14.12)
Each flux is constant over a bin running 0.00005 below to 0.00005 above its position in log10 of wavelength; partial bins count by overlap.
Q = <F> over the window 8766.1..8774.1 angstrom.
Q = 15.2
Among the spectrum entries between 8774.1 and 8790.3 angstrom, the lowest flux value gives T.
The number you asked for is 12.4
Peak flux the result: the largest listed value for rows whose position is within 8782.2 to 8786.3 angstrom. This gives 14.58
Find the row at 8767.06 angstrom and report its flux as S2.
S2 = 13.97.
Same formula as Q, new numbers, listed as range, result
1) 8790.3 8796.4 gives 14.3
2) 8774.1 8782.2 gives 13.4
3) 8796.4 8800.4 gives 10.9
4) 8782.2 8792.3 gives 14.7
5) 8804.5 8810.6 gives 12.6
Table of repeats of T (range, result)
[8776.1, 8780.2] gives 13.57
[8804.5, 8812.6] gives 12.26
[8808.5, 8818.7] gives 12.64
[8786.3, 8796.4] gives 14.06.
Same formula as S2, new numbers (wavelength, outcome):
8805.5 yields 12.26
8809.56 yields 12.64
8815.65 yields 15.71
